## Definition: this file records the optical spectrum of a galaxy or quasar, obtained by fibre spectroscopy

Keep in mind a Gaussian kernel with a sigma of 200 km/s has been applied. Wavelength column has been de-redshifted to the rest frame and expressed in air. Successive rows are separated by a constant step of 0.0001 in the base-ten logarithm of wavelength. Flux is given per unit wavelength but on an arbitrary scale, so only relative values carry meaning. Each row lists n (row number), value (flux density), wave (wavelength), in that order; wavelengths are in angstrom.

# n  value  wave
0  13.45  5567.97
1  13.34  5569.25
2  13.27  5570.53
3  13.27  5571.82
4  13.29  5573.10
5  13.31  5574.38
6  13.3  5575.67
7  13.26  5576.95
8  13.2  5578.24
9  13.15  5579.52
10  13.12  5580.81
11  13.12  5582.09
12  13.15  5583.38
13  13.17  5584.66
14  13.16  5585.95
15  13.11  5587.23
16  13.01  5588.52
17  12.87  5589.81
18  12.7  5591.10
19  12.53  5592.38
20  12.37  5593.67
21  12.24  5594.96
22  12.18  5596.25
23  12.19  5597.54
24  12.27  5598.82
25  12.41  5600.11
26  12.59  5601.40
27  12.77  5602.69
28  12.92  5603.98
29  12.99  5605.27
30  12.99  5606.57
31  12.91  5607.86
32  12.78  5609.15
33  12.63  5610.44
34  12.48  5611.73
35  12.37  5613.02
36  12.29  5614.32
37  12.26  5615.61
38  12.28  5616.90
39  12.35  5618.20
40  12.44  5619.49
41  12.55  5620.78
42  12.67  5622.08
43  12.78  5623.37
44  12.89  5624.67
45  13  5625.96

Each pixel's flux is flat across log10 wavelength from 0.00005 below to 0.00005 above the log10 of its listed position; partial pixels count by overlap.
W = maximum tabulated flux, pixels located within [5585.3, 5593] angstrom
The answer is 13.16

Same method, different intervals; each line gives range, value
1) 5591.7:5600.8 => 12.53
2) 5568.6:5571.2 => 13.34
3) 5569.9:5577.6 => 13.31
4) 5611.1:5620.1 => 12.48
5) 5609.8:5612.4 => 12.63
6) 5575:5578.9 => 13.3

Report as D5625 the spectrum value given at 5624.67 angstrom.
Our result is 12.89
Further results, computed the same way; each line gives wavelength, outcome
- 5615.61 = 12.26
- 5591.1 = 12.7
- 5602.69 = 12.77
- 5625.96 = 13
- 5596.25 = 12.18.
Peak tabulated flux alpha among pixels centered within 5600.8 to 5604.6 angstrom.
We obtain 12.92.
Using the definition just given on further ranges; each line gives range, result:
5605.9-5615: 12.99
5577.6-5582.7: 13.2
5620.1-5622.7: 12.67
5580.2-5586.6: 13.17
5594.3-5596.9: 12.24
